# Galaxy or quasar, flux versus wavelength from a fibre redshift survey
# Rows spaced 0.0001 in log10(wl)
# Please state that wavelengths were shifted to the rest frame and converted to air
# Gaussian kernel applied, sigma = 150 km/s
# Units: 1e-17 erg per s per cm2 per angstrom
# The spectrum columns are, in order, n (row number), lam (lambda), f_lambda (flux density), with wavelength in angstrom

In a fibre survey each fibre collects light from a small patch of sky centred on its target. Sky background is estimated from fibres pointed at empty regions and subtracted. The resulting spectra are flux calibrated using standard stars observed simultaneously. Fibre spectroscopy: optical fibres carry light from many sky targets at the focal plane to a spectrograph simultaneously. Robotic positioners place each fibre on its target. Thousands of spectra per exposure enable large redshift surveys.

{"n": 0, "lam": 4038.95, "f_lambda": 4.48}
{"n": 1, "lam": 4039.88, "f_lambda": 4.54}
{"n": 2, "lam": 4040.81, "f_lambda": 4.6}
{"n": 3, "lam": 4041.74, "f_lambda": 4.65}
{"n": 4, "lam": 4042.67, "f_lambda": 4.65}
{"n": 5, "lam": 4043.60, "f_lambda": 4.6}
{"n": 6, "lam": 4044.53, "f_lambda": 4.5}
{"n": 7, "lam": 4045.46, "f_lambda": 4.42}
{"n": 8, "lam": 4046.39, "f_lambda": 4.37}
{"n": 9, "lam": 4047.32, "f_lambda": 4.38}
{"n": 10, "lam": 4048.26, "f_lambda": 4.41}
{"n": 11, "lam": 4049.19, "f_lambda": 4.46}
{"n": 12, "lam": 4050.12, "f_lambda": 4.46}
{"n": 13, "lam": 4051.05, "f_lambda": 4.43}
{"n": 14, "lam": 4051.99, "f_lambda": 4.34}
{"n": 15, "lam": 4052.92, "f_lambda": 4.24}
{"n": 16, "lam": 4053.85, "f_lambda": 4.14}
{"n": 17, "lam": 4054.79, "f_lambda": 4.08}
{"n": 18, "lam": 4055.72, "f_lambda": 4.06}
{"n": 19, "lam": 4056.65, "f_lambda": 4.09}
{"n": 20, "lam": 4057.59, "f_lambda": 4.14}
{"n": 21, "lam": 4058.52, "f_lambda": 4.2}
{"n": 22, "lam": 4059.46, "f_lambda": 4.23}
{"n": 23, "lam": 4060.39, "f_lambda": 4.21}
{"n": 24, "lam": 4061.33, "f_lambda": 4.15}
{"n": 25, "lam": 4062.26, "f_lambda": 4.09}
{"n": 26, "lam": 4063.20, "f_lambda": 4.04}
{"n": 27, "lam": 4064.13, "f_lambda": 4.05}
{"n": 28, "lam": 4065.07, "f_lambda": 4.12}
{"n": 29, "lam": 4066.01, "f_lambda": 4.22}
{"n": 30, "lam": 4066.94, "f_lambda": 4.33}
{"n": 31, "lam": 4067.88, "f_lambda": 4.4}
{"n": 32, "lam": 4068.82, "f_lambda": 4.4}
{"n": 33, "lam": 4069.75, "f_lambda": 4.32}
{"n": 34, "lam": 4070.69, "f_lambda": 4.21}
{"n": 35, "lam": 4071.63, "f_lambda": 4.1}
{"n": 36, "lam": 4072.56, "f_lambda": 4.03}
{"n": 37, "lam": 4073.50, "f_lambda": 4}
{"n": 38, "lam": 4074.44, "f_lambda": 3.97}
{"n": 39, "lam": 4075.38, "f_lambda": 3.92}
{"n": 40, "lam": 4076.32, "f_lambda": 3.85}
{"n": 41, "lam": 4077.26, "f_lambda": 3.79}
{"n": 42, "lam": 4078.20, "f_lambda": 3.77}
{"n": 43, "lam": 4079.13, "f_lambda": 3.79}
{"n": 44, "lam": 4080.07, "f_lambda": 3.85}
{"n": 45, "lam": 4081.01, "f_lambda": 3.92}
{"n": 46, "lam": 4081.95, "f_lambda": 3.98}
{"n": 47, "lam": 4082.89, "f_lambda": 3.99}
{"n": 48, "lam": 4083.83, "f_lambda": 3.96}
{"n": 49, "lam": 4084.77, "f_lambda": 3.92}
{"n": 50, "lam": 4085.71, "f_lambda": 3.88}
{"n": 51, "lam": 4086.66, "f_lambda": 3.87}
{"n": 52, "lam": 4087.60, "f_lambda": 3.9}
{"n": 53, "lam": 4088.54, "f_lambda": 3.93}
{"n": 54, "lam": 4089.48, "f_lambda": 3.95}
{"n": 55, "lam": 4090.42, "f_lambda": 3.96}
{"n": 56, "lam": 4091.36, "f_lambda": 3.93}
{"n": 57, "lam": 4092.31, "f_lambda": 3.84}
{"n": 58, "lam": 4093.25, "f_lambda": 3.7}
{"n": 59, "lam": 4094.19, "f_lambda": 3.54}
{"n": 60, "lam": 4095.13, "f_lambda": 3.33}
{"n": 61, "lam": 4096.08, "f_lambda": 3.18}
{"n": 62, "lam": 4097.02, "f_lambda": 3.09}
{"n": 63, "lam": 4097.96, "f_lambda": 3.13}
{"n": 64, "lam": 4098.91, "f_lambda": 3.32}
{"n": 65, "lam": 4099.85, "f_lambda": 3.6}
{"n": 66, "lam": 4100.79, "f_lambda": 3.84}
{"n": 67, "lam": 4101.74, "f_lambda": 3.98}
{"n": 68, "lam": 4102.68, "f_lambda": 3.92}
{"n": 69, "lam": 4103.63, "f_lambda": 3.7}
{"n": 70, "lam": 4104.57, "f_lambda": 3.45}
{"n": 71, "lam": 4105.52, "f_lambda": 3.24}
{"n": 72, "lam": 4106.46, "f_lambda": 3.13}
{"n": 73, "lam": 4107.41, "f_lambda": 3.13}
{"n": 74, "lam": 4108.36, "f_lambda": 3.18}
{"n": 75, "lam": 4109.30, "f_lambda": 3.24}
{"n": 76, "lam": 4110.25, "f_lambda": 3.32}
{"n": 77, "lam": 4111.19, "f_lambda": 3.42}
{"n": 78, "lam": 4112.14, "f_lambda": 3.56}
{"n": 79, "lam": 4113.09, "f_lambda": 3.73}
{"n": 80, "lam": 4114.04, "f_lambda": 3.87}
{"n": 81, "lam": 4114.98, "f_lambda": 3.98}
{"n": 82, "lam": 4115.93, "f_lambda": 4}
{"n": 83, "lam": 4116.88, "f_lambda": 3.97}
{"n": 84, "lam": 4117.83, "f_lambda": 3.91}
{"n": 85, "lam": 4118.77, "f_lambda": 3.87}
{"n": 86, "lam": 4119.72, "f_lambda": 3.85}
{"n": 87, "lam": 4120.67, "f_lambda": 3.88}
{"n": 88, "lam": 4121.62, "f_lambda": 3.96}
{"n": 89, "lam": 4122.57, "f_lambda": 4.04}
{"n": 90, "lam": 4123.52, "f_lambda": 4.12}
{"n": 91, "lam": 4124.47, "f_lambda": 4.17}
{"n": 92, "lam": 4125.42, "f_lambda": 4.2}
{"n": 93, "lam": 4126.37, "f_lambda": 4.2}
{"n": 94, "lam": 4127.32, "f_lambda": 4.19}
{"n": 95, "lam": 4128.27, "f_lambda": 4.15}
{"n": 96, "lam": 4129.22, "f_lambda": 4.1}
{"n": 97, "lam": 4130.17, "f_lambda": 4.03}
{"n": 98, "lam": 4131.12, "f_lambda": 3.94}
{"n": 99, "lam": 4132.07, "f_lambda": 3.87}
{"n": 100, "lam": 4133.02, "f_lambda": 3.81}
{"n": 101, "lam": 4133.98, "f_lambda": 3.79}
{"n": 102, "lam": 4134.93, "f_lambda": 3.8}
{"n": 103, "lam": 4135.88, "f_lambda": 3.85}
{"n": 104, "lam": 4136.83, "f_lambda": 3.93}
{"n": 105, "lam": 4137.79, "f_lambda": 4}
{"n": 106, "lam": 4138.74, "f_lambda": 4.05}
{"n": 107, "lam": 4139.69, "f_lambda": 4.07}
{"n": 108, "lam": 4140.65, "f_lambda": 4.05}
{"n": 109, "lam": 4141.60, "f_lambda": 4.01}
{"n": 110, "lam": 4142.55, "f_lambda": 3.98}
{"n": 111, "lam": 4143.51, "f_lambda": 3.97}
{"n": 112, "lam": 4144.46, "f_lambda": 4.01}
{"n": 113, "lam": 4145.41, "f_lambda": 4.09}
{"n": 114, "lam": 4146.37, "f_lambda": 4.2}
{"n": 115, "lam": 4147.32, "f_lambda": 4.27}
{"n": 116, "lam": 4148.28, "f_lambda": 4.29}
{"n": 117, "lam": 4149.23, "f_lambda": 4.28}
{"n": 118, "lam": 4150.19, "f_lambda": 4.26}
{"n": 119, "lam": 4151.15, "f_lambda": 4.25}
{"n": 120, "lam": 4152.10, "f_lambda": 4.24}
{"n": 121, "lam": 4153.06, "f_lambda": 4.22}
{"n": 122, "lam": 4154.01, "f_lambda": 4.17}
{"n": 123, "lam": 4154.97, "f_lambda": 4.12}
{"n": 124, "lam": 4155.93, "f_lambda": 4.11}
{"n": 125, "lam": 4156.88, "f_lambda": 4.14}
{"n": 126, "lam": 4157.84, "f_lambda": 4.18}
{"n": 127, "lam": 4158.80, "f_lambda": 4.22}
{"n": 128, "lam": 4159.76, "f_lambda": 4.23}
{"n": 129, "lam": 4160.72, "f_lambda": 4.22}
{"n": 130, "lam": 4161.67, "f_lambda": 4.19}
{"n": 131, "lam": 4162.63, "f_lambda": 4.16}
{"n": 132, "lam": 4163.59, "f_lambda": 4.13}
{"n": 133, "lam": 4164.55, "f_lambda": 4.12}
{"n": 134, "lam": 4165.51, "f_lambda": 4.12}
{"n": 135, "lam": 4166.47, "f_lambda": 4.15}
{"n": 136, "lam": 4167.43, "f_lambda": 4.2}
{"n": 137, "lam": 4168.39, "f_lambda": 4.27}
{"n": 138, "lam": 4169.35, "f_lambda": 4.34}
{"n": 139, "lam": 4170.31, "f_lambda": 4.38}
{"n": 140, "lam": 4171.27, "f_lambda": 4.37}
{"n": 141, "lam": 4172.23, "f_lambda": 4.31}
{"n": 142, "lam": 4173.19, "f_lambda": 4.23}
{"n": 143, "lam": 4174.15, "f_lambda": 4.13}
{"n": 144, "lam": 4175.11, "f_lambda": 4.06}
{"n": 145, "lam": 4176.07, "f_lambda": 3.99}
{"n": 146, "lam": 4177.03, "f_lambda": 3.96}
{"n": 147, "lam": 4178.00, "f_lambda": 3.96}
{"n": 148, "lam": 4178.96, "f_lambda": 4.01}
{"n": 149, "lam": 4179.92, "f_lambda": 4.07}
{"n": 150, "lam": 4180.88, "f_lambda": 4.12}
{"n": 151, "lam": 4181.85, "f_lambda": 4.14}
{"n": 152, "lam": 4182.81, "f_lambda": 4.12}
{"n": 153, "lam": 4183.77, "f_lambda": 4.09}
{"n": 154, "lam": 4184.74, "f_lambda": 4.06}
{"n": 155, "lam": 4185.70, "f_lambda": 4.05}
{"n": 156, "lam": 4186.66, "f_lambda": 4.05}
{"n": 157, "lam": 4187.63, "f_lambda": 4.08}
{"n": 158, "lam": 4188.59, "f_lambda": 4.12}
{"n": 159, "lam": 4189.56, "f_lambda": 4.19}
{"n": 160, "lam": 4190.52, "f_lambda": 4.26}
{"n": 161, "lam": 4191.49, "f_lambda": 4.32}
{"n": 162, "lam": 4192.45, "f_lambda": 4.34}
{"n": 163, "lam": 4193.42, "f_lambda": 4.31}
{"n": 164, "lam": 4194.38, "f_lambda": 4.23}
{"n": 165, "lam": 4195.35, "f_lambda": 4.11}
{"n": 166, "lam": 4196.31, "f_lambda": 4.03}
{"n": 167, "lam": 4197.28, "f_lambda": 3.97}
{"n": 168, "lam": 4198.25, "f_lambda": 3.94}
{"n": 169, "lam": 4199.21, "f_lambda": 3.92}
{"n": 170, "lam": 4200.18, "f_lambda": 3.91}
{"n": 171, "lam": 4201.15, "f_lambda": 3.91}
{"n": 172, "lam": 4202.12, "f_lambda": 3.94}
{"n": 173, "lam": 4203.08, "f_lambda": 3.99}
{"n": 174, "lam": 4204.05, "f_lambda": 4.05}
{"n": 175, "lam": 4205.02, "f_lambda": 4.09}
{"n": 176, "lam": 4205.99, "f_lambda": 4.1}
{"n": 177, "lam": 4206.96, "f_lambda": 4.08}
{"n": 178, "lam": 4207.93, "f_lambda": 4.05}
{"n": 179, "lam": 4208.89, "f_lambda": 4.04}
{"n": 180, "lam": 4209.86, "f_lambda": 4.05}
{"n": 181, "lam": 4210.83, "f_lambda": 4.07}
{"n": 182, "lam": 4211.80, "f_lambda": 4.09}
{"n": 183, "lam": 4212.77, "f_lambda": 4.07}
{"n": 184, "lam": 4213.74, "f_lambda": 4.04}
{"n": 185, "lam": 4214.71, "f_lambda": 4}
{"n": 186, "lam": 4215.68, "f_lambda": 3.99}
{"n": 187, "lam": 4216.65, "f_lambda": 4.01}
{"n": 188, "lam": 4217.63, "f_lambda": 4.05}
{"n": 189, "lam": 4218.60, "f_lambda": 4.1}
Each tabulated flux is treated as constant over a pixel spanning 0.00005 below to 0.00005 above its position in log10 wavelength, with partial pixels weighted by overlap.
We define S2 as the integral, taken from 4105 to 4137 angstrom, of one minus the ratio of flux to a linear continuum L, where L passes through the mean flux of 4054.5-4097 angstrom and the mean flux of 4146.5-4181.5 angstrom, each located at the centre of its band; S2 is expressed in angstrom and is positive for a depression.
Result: 2.1 angstrom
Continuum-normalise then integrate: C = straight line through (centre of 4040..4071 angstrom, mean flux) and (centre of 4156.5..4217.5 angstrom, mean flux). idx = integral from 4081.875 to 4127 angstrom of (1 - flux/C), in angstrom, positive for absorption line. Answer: 5.4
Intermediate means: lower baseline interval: 4.31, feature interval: 3.73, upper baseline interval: 4.11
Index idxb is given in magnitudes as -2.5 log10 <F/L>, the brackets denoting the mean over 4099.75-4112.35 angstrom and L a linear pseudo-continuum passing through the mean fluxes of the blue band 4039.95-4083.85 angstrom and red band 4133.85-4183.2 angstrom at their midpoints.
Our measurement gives 0.20 mag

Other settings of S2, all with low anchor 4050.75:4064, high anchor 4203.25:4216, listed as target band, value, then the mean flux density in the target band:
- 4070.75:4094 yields 1.3 angstrom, 3.91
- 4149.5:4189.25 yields -0.7 angstrom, 4.15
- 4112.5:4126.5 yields 0.5 angstrom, 3.97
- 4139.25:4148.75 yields 0.0 angstrom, 4.09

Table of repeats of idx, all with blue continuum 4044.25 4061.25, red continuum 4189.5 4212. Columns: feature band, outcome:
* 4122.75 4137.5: 0.6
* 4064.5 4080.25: 0.7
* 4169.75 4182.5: -0.1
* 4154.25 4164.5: -0.1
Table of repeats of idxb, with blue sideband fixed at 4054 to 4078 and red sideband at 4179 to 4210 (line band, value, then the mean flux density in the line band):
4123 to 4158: 0.00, 4.08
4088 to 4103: 0.13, 3.64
